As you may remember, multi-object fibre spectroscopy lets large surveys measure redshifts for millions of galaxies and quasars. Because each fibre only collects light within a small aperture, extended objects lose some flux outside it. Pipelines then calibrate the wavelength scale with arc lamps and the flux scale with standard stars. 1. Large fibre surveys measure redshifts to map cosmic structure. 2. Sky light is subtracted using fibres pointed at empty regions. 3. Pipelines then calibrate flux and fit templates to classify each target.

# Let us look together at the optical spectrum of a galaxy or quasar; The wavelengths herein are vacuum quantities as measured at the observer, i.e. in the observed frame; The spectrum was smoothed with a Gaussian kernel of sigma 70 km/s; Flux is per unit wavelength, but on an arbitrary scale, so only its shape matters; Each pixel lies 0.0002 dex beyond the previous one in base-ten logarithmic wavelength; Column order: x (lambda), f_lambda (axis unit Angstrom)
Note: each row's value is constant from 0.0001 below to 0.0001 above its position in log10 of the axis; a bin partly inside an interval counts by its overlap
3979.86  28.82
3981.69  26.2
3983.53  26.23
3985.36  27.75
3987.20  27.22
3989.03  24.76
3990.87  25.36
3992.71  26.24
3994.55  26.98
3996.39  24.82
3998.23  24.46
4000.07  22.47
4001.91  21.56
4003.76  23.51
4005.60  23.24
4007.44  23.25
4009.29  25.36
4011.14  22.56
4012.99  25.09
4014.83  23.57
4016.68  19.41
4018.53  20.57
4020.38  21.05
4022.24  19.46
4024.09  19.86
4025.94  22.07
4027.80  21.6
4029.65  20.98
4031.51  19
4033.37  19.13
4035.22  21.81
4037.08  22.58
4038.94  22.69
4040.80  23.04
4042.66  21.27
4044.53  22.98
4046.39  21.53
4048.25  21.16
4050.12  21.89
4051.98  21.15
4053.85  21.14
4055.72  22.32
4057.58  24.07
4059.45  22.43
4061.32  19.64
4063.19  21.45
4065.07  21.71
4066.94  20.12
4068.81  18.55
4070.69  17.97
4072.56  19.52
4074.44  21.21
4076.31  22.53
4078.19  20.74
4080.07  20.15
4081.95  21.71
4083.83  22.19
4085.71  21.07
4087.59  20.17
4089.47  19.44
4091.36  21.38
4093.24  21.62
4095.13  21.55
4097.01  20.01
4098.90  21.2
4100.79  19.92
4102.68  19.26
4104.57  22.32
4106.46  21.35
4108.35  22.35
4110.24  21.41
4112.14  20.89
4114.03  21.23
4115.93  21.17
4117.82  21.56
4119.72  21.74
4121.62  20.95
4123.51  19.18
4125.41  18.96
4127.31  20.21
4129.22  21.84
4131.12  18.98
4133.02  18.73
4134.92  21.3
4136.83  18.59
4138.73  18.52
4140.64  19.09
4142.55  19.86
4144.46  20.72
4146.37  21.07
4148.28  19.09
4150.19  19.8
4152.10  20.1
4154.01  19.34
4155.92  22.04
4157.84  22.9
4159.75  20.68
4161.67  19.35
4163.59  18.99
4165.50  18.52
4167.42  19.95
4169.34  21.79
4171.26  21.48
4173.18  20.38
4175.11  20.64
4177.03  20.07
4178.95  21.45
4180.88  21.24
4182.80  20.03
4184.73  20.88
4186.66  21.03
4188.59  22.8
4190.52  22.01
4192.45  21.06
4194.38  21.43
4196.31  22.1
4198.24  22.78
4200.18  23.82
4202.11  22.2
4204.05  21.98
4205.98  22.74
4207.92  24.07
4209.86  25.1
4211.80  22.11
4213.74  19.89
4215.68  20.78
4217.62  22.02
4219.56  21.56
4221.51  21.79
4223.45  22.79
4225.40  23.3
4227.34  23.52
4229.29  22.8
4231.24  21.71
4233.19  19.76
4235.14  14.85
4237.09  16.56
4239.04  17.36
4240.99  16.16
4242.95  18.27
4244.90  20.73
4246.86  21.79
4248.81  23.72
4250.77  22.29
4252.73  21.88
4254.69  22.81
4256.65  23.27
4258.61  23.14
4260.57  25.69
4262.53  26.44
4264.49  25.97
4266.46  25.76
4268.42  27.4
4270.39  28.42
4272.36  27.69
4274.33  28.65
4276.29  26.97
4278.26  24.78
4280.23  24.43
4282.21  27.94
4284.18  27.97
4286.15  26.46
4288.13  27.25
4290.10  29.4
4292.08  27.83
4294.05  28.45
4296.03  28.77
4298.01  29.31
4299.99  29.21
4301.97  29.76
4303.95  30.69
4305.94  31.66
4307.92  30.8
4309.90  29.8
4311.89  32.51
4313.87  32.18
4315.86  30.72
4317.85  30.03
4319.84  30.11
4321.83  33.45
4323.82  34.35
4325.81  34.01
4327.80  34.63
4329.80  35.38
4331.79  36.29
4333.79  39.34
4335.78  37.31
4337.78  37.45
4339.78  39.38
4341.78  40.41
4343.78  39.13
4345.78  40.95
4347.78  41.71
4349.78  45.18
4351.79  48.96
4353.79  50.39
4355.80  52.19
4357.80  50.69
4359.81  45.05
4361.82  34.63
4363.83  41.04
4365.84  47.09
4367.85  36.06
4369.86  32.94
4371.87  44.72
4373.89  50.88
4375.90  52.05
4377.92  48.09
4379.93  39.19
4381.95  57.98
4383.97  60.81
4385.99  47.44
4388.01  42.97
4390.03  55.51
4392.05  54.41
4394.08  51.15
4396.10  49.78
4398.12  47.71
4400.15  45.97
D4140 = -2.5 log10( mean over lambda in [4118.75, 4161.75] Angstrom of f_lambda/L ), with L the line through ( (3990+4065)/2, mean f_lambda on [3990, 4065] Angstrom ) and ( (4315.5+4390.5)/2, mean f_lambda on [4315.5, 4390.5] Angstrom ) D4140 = 0.40 mag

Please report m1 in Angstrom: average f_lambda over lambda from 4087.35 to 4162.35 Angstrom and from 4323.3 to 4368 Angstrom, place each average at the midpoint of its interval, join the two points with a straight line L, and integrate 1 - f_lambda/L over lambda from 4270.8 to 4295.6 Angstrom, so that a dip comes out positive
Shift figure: 5.6 Angstrom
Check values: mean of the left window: 20.5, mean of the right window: 41.1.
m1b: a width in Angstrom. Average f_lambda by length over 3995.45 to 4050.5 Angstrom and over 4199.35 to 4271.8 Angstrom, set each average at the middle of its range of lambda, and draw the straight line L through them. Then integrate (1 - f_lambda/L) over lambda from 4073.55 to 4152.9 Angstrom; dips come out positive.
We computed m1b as 5.6 Angstrom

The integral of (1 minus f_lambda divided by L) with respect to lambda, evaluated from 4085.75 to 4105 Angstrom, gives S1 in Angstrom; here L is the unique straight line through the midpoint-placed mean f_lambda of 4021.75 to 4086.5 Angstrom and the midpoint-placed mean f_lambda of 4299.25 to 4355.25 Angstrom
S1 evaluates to 2.3 Angstrom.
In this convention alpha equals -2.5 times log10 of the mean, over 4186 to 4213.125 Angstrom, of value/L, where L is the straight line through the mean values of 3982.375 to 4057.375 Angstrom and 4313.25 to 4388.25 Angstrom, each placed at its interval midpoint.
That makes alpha 0.415 mag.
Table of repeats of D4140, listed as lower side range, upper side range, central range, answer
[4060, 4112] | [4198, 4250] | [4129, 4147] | 0.063 mag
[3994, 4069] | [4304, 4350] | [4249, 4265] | 0.323 mag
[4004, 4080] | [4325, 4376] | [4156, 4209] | 0.394 mag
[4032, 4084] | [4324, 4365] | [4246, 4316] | 0.326 mag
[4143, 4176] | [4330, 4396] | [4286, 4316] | 0.253 mag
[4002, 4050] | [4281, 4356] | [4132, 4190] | 0.331 mag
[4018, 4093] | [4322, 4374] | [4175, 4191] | 0.370 mag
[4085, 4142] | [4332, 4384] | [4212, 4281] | 0.416 mag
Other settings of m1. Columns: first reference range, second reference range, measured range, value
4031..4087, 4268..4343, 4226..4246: 6.40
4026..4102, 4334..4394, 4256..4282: 7.97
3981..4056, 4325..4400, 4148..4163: 5.26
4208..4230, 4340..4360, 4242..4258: 3.42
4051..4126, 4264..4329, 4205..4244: 8.20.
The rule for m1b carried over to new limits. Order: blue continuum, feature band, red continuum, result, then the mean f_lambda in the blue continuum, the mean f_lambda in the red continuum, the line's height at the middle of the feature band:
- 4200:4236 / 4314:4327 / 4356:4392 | 2.1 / 21.9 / 46.7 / 38.2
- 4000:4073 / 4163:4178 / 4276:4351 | 3.7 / 21.6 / 32.6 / 26.9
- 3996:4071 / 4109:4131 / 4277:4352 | 3.9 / 21.8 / 32.9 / 25.2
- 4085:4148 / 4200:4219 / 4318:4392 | 4.4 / 20.5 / 42.7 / 29.2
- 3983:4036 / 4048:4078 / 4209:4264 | 2.2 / 23.1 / 21.5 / 22.7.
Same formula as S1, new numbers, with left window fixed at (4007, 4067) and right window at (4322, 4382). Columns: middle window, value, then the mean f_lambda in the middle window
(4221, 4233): 4.0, 22.5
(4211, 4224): 4.6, 21.5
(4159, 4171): 4.0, 20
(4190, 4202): 3.6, 22.2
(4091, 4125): 6.8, 21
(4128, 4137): 2.5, 20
